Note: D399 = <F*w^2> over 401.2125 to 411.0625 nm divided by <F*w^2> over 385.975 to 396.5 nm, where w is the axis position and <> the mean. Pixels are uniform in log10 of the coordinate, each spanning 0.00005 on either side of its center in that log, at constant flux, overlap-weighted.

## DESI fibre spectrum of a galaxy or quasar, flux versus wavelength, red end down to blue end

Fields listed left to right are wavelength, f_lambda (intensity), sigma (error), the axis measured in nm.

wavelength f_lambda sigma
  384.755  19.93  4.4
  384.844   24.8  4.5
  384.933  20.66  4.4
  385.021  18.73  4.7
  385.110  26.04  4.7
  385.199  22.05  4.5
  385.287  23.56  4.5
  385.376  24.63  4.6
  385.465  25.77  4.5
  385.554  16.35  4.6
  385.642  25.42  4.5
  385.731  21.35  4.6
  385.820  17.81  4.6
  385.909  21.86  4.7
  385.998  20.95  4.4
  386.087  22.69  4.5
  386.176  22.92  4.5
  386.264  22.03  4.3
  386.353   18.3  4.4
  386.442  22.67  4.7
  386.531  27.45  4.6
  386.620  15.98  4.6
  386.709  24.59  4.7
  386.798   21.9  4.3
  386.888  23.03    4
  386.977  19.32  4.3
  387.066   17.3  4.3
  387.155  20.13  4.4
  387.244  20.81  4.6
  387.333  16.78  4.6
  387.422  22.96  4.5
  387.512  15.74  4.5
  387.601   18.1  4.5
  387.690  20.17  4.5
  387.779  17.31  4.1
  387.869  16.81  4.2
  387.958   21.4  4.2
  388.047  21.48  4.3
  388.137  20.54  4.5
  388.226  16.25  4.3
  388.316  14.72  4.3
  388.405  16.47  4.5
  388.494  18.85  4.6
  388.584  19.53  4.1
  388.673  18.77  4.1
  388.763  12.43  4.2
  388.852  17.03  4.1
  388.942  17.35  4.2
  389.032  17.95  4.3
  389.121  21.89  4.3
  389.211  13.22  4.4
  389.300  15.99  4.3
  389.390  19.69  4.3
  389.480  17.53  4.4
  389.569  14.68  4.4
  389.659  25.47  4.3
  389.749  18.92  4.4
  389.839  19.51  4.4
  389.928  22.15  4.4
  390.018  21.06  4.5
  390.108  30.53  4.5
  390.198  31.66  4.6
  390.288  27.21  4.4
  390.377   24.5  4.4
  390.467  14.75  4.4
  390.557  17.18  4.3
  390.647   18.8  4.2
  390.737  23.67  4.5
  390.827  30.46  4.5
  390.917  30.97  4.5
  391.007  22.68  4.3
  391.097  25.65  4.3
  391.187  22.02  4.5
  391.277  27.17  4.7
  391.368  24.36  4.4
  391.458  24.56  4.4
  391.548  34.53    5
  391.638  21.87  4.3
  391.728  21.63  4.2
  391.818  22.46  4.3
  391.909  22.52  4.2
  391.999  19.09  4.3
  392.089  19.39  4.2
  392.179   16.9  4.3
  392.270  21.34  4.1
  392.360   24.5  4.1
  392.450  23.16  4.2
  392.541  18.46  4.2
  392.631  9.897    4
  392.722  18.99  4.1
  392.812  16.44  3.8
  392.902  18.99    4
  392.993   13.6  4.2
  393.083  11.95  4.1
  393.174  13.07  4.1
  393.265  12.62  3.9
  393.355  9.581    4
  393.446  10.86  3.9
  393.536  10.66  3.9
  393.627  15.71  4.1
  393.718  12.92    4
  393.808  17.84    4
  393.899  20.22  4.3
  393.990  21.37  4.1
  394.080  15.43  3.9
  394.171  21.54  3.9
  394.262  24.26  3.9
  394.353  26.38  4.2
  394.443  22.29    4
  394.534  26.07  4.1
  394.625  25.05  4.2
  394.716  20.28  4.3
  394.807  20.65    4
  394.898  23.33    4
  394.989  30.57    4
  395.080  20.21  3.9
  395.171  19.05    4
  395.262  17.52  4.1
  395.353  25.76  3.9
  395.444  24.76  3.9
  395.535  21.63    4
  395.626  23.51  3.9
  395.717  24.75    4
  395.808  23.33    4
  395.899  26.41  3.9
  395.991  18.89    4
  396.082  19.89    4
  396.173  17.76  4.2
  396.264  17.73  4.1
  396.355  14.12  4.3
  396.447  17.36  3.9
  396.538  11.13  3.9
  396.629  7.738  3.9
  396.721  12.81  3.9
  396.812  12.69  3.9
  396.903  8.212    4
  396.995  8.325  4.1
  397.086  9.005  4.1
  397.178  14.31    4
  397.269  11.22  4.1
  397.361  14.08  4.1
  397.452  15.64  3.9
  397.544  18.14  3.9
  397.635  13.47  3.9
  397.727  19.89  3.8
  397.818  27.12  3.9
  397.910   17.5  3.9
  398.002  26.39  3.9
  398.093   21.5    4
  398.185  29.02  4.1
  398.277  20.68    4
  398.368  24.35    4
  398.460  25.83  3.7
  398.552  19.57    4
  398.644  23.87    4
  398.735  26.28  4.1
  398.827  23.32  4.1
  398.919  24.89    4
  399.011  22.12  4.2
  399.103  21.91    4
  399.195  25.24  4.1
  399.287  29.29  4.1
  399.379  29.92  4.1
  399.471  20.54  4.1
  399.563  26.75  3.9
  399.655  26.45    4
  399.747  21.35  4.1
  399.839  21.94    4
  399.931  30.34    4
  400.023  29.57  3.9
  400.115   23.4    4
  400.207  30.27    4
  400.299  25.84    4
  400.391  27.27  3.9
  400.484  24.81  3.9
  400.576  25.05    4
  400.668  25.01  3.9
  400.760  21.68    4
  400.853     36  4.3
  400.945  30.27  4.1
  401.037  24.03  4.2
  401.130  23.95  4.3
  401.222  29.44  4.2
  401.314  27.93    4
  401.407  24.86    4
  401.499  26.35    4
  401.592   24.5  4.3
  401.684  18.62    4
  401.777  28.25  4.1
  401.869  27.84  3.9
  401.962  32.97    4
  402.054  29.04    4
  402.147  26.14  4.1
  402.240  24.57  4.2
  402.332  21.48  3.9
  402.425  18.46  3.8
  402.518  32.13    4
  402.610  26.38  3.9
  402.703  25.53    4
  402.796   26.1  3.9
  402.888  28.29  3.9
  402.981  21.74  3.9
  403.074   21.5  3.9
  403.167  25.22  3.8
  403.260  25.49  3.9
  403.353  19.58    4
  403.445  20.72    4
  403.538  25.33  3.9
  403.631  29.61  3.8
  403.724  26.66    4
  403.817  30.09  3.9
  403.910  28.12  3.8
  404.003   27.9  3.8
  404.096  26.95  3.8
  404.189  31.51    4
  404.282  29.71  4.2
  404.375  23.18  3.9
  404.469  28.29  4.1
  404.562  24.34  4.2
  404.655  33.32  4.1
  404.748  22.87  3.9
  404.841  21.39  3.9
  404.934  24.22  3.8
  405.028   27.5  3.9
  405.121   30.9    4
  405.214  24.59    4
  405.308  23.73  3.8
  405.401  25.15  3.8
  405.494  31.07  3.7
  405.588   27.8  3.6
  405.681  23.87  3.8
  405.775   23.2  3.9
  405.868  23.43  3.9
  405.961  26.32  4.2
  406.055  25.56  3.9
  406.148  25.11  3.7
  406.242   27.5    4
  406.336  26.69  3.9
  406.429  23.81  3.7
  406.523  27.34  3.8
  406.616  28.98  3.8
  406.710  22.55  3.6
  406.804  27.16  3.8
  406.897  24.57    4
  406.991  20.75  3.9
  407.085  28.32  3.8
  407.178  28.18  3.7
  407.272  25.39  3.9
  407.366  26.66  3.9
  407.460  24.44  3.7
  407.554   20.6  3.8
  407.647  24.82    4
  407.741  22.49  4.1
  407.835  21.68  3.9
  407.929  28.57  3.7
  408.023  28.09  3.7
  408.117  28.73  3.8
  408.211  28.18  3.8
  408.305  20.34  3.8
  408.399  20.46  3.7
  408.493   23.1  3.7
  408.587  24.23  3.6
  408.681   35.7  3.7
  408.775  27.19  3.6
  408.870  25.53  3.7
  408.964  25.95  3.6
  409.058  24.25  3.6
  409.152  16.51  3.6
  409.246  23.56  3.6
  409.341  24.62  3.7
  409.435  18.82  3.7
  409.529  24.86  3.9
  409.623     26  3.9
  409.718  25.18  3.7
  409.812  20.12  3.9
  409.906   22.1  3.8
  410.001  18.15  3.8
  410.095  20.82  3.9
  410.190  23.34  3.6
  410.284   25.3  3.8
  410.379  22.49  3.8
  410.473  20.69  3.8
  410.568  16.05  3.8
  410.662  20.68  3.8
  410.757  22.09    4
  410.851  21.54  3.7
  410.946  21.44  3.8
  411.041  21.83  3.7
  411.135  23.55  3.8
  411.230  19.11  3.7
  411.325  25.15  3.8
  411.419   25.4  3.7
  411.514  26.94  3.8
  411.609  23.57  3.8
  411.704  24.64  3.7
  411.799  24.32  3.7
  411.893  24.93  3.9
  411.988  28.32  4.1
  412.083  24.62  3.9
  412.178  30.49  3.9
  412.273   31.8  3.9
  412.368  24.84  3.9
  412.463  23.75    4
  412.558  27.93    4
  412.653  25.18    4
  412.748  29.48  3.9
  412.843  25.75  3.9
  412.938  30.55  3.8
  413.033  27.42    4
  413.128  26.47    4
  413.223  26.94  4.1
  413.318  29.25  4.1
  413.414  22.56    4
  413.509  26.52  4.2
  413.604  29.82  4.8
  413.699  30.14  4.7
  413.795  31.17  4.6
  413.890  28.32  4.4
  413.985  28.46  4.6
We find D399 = 1.33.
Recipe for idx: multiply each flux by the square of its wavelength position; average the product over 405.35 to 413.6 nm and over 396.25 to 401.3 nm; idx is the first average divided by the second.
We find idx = 1.21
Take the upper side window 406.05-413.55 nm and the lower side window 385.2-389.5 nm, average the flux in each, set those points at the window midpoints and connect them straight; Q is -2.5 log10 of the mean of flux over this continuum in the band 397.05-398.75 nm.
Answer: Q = 0.12 mag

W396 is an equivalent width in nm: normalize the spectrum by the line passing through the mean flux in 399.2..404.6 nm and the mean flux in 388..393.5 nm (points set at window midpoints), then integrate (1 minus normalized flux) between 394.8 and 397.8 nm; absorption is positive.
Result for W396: 0.68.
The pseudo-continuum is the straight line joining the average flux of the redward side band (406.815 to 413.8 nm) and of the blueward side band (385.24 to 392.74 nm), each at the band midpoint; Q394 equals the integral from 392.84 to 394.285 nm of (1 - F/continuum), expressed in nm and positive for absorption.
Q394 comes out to 0.41 nm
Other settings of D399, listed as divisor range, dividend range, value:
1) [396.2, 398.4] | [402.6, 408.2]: 1.65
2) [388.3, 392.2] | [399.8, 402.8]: 1.30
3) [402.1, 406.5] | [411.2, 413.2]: 1.06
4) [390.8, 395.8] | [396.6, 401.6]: 1.12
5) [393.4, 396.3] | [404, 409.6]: 1.30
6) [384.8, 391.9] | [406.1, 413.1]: 1.29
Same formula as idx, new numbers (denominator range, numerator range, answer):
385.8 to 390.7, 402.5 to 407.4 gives 1.42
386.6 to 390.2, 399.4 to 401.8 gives 1.43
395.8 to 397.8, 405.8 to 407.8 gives 1.76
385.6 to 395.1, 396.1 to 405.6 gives 1.23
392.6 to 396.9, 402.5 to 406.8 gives 1.49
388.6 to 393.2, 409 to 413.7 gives 1.30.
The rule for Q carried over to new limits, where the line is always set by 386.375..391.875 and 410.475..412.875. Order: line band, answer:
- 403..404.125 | -0.101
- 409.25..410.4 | 0.069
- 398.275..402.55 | -0.132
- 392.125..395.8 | 0.127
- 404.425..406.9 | -0.108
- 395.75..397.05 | 0.385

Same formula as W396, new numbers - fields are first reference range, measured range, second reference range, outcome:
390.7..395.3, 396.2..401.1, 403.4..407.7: 0.361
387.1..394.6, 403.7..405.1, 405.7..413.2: -0.229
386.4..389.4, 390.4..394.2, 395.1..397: -0.221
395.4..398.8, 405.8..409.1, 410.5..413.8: -0.308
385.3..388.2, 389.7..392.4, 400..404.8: -0.137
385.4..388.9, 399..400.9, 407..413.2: -0.301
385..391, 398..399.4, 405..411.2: -0.114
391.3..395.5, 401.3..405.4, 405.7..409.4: -0.421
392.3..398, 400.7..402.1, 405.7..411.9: -0.422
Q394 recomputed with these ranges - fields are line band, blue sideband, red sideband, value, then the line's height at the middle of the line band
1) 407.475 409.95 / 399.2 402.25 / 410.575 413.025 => 0.11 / 25.4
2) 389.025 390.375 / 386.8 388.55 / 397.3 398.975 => -0.13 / 19.5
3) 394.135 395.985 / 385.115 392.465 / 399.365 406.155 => 0.01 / 23.4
